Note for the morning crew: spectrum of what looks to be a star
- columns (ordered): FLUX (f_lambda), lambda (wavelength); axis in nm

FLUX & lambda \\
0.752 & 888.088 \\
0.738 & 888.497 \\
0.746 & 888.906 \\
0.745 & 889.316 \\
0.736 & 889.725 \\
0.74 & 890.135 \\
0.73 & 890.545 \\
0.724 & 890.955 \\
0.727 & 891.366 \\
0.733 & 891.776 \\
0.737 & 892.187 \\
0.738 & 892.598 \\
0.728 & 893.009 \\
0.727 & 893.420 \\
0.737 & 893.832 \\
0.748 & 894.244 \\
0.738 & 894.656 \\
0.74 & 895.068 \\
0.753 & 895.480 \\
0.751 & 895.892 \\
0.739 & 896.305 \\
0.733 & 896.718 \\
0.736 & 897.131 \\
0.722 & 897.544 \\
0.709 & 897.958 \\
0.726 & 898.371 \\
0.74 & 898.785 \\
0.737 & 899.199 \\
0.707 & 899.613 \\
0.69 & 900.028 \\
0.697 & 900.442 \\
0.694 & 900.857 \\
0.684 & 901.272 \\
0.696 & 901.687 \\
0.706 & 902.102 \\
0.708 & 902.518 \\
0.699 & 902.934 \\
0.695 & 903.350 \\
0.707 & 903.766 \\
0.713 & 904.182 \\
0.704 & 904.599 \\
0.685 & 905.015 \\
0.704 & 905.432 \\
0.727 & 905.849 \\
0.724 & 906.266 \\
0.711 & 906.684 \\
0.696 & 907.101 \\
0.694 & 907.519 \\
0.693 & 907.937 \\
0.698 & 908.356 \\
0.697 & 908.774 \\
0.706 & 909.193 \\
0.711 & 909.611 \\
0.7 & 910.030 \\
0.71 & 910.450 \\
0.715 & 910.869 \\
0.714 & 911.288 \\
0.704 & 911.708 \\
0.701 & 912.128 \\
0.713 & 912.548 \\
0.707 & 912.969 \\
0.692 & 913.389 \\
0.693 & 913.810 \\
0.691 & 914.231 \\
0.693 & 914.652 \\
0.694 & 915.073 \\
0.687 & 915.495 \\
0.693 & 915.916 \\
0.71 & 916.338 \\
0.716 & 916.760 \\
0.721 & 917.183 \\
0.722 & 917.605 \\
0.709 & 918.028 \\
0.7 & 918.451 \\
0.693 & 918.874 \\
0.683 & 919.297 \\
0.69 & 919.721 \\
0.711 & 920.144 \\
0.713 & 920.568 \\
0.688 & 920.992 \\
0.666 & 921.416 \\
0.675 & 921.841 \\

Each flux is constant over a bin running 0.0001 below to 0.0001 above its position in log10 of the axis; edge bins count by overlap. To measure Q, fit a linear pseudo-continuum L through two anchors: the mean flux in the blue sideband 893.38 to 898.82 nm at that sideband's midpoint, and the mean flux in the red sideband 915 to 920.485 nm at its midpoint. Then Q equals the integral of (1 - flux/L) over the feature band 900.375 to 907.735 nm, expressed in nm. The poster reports 0.21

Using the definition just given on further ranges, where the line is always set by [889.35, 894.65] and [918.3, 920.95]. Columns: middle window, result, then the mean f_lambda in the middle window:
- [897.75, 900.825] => 0.045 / 0.714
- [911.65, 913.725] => 0.012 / 0.703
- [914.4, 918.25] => -0.015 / 0.705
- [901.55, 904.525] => 0.066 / 0.703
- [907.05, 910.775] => 0.056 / 0.701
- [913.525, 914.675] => 0.021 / 0.692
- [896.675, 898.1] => 0.005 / 0.725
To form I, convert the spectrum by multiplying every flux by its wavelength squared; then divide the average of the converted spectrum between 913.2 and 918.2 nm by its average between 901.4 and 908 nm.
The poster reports 1.0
